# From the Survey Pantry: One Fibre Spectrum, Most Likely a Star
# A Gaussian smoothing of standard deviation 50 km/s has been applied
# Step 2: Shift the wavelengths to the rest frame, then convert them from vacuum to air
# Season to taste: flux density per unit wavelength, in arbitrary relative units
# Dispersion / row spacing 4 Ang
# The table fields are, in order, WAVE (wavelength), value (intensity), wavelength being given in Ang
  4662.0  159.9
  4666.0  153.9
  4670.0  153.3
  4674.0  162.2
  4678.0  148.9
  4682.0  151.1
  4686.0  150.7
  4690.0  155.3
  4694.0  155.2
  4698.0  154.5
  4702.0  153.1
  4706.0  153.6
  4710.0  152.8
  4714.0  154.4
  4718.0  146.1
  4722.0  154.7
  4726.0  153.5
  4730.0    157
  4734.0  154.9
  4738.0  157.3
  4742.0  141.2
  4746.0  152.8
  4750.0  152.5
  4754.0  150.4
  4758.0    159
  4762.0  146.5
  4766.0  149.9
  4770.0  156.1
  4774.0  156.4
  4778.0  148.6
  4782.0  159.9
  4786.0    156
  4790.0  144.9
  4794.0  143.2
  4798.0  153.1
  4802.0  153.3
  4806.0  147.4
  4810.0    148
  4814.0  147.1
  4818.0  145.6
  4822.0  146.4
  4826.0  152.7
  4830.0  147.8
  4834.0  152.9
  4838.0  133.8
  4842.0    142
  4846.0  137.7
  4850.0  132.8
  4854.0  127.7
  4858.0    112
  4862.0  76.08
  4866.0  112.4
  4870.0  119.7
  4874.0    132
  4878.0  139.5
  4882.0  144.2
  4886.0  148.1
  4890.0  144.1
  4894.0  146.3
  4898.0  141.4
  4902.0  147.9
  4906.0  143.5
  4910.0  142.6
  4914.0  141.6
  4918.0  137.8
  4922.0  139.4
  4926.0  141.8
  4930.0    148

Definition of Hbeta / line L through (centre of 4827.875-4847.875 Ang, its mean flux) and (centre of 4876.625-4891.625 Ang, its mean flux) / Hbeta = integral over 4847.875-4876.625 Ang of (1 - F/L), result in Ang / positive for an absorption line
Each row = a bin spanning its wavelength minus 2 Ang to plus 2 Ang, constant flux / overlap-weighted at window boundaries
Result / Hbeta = 5.4 Ang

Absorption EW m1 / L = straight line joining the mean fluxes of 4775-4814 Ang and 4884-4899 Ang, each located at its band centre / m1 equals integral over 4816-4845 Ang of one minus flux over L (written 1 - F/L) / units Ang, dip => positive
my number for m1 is 0.6 Ang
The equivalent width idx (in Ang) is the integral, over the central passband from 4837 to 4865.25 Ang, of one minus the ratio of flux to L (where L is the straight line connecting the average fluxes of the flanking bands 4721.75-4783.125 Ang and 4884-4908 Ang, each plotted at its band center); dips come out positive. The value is 4.9 Ang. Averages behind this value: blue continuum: 153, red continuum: 145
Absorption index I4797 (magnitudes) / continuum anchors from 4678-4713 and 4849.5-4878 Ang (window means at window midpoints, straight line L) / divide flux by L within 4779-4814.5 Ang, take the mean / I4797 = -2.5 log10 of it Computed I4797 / -0.148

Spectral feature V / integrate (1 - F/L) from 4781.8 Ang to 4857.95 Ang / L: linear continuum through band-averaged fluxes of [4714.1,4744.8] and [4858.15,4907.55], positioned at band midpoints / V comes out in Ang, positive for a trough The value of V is -2.3 Ang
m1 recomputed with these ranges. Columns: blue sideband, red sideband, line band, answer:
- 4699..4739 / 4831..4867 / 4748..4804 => -4.17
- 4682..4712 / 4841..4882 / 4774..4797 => -2.28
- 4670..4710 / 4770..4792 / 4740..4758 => 0.38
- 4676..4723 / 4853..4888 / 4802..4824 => -2.36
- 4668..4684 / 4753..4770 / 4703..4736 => -0.09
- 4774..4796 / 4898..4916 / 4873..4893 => 0.38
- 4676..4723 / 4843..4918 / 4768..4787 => -1.49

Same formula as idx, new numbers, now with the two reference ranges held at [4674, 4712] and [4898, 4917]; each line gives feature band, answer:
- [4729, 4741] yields -0.30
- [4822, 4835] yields -0.29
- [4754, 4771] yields -0.26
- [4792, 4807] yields -0.11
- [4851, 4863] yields 2.94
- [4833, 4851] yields 0.84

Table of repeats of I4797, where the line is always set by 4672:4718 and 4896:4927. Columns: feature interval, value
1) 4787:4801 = 0.00 mag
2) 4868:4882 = 0.09 mag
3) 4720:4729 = -0.02 mag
